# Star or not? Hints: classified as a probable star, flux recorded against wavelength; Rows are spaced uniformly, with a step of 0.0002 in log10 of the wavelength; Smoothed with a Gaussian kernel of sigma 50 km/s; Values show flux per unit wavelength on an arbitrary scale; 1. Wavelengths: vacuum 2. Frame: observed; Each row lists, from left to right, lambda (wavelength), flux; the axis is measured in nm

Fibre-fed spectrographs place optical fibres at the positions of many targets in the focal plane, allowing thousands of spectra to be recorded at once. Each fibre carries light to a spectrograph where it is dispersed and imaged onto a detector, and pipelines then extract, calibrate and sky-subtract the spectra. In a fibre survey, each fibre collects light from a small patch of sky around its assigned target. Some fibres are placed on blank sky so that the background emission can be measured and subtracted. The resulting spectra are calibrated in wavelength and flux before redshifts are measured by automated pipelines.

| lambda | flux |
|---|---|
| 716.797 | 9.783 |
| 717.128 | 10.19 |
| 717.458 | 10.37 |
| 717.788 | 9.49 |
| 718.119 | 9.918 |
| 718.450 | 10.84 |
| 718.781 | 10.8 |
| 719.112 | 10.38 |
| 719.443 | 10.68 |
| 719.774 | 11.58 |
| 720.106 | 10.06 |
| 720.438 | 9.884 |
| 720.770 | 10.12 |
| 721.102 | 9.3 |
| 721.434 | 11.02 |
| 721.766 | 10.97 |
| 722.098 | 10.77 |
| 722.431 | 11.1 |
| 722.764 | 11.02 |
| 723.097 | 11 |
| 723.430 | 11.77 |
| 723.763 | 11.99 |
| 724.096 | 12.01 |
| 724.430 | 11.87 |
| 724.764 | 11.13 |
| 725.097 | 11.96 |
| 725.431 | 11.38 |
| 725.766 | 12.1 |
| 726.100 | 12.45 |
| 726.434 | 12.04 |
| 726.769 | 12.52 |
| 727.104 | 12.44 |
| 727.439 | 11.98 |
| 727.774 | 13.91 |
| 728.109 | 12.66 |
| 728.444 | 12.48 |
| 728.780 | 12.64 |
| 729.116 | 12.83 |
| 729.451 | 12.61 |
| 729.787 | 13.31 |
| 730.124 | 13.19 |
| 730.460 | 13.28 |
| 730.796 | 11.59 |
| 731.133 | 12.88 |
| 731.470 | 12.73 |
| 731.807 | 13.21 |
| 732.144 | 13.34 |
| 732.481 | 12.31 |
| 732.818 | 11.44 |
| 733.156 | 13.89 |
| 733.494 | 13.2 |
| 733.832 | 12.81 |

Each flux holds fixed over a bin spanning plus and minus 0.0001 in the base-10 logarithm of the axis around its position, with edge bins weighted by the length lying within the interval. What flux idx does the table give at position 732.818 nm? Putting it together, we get 11.44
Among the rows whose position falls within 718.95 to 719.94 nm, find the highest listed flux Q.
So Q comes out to 11.58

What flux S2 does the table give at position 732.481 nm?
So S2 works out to 12.31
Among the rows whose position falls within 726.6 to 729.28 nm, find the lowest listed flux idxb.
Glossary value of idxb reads 11.98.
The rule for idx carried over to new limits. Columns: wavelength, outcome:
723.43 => 11.77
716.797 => 9.783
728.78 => 12.64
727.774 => 13.91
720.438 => 9.884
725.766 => 12.1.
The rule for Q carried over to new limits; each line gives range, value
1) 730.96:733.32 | 13.89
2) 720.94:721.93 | 11.02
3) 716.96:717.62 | 10.37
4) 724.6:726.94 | 12.52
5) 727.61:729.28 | 13.91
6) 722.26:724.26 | 12.01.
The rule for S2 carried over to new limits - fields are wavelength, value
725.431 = 11.38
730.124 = 13.19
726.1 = 12.45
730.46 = 13.28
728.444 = 12.48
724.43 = 11.87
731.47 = 12.73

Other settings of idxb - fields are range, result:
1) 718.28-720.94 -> 9.884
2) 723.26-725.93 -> 11.13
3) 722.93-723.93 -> 11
